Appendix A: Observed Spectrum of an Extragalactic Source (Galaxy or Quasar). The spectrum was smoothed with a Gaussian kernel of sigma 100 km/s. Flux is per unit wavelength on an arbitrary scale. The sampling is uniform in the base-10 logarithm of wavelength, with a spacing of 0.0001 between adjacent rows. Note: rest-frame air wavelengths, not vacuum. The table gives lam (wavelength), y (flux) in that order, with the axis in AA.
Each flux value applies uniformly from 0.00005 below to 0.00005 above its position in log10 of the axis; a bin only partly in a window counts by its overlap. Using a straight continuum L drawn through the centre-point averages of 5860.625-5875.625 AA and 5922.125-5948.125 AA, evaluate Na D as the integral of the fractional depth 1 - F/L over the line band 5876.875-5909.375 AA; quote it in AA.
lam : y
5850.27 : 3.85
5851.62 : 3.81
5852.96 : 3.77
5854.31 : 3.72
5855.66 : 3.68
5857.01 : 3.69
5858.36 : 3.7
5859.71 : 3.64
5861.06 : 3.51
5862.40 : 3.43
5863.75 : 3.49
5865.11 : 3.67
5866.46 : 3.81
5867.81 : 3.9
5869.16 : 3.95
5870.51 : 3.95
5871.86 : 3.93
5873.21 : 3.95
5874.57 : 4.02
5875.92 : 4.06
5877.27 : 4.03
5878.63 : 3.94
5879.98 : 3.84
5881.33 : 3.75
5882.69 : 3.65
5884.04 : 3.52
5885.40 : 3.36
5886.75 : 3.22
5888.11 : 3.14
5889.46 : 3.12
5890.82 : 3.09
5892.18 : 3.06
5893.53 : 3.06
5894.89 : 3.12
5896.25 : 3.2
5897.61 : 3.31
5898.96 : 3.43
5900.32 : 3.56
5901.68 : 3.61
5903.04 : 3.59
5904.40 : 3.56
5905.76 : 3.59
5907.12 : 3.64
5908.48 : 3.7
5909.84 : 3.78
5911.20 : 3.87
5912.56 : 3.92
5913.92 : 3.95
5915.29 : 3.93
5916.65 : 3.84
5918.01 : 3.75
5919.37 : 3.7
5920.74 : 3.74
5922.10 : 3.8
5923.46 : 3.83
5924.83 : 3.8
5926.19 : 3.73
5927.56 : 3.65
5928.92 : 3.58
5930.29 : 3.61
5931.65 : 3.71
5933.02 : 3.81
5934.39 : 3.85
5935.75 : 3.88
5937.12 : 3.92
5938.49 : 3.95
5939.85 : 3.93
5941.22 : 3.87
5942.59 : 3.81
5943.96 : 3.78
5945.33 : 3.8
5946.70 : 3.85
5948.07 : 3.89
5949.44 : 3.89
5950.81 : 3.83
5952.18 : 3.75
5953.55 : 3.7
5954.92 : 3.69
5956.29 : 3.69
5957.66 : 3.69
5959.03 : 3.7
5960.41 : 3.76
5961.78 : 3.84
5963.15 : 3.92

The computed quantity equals 2.9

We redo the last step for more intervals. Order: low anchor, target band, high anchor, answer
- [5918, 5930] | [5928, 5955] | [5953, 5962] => -0.6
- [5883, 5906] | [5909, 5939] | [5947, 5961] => -2.2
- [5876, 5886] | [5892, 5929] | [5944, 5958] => 1.3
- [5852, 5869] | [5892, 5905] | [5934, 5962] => 1.3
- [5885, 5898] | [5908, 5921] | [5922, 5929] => -1.0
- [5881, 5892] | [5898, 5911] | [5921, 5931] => -0.4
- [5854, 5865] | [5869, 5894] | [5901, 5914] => 0.3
